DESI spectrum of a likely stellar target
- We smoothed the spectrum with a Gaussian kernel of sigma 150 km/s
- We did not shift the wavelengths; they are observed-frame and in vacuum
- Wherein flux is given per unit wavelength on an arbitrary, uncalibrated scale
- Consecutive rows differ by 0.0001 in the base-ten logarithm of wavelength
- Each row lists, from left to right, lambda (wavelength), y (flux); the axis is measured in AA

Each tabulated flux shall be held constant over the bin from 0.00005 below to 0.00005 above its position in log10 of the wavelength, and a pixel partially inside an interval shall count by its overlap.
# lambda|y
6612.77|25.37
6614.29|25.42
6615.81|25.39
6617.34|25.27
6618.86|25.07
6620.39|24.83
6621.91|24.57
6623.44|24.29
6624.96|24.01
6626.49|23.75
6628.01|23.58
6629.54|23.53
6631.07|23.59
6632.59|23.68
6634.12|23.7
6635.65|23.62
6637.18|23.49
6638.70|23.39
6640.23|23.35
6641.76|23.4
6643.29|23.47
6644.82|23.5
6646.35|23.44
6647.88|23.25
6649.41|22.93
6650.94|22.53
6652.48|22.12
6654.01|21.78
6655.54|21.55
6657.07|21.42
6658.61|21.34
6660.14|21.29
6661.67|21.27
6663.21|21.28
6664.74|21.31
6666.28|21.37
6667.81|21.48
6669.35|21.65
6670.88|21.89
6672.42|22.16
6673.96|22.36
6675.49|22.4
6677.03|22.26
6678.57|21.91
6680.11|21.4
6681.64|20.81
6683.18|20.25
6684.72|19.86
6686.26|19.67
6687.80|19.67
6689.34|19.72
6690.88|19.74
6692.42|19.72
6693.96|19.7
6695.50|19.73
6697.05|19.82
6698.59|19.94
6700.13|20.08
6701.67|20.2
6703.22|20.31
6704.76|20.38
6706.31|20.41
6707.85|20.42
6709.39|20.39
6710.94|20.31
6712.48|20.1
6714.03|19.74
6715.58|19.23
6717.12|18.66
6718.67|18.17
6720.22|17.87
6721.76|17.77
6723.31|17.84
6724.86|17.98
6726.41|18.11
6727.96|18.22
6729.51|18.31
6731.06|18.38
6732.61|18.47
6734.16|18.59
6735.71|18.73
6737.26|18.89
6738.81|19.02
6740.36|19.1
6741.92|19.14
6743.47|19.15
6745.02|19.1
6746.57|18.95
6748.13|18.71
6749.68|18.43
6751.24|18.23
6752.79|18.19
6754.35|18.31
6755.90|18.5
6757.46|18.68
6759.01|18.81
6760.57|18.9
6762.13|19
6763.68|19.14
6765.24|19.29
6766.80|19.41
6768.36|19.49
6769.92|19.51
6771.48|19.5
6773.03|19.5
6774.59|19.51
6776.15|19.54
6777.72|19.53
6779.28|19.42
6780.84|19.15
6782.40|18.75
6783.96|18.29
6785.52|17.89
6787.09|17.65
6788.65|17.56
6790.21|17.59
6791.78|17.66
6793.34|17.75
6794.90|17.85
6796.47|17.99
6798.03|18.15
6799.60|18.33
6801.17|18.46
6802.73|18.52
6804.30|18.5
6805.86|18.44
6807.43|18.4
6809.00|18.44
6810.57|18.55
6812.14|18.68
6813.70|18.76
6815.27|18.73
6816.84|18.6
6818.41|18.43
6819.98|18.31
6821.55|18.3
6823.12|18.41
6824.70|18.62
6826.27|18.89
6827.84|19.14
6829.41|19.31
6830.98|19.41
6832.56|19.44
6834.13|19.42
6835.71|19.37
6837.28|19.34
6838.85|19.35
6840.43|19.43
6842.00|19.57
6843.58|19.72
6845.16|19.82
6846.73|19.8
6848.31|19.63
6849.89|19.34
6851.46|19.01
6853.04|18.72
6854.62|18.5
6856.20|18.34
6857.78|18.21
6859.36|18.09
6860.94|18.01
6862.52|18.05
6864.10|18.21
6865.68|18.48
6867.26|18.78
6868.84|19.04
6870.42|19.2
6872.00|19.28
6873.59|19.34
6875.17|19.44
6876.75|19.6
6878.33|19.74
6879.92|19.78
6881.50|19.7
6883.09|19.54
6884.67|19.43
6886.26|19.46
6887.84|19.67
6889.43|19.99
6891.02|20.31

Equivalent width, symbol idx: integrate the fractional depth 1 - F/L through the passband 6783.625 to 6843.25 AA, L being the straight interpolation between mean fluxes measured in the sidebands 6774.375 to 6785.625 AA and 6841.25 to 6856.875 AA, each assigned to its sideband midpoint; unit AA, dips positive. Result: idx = 1.8 AA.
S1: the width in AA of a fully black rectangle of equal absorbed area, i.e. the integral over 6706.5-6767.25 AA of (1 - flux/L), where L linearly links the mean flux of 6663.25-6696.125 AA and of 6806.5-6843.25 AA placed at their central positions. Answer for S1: 3.9 AA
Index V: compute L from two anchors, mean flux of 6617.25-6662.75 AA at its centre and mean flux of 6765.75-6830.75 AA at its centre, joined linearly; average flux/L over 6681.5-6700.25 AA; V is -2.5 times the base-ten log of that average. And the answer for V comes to 0.10 mag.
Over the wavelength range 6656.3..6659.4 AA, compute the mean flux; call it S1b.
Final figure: 21.4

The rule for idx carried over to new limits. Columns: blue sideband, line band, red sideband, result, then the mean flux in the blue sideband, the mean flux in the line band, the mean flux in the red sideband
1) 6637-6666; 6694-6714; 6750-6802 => 0.64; 22.4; 20.1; 18.6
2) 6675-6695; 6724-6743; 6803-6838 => 1.25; 20.5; 18.6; 18.8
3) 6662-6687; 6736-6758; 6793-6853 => 1.53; 21.4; 18.7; 18.9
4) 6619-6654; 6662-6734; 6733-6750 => 2.79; 23.5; 20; 18.9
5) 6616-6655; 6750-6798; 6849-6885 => 4.95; 23.6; 18.7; 18.9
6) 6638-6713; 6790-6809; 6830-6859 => 1.54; 21.3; 18.2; 19.2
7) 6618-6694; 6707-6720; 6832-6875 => 1.08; 22.3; 19.6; 19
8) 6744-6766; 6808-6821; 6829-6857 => 0.38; 18.7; 18.6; 19.3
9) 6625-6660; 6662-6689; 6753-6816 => 0.91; 23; 21.3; 18.6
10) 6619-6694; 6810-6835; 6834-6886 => 1.12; 22.2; 18.8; 19.1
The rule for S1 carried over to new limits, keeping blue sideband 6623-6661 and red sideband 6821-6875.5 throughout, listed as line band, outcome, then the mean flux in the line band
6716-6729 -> 2.0 AA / 18.1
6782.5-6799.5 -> 1.9 AA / 17.9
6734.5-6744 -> 1.0 AA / 19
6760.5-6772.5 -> 0.8 AA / 19.3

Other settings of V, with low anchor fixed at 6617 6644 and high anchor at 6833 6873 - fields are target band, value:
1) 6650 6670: 0.08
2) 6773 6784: 0.08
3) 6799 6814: 0.09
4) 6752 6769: 0.12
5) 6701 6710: 0.10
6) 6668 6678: 0.04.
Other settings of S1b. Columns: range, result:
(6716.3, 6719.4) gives 18.5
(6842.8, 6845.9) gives 19.7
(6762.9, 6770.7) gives 19.4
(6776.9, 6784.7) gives 19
